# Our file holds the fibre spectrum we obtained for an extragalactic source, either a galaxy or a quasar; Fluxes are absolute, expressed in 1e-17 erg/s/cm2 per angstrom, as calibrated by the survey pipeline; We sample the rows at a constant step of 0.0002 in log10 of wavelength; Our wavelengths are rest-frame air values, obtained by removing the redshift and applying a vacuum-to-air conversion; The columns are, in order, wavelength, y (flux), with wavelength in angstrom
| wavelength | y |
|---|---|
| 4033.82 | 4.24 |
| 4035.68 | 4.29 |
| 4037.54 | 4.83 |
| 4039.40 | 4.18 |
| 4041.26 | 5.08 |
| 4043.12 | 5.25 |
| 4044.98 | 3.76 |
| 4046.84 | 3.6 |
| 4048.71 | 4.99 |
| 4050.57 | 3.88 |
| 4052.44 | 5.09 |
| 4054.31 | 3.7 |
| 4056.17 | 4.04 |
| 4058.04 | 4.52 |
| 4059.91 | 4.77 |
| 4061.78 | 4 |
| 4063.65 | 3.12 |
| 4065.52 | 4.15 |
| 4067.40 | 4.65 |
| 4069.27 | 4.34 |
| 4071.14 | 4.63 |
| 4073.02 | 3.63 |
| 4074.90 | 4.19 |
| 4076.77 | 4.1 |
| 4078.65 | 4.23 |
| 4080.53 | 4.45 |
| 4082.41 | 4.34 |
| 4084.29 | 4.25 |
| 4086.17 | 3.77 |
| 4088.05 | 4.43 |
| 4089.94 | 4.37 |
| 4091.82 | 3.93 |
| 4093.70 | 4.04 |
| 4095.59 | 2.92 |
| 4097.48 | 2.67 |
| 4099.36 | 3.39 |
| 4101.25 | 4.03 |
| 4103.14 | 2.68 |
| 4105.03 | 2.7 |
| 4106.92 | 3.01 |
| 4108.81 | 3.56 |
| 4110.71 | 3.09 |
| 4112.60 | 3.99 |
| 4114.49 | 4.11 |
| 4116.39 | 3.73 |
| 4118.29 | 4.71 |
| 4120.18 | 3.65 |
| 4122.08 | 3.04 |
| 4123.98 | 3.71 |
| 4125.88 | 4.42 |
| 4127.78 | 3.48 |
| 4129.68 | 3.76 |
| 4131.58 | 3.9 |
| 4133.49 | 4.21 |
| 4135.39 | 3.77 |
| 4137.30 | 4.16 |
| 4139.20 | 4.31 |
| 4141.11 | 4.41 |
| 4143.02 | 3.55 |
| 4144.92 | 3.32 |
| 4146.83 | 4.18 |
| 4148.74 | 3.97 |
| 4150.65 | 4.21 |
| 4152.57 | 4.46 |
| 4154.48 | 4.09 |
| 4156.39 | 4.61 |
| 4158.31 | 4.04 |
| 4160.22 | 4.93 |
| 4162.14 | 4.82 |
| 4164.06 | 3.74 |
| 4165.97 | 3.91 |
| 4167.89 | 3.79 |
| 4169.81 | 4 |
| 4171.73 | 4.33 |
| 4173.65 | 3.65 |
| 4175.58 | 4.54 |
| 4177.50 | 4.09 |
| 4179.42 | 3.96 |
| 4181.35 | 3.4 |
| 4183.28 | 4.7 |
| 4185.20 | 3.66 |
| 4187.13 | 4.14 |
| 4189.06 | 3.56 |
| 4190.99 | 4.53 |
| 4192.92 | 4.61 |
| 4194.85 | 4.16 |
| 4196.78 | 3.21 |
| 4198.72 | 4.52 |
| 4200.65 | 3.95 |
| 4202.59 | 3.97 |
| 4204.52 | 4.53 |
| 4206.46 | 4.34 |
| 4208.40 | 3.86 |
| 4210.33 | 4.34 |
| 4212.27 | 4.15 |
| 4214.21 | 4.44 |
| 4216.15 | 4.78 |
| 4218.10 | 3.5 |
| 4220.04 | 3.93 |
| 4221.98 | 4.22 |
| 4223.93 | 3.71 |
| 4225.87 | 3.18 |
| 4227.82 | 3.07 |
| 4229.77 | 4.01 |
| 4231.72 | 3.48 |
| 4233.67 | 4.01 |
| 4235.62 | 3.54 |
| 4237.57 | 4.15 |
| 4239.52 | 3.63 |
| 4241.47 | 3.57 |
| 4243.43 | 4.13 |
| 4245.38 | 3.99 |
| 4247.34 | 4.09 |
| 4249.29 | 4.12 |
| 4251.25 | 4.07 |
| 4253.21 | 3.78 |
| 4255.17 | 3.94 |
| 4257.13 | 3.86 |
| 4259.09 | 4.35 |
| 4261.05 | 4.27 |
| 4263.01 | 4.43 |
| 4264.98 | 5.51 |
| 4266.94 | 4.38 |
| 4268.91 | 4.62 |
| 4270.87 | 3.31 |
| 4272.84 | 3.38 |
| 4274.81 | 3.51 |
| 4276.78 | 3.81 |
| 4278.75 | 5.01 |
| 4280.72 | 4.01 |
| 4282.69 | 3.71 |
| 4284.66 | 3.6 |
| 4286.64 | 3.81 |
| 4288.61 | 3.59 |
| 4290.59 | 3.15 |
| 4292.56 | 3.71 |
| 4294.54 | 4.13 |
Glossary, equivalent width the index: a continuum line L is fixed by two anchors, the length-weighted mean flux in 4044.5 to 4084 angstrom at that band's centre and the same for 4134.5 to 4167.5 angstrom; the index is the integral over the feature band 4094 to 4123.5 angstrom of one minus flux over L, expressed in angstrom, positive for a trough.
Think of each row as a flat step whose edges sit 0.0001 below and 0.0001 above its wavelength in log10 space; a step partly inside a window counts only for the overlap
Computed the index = 5.19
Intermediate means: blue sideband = 4.2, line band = 3.44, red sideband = 4.14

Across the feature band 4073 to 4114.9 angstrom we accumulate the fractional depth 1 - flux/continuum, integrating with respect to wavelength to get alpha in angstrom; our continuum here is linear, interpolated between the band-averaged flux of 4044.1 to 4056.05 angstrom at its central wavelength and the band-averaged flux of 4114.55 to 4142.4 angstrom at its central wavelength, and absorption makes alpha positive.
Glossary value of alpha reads 3.3 angstrom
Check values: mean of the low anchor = 4.16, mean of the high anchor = 3.95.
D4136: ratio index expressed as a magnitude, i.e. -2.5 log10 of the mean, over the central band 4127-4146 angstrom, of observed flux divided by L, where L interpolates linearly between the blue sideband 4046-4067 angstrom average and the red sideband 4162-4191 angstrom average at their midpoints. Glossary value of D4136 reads 0.048 mag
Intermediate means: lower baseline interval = 4.18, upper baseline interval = 4.01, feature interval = 3.89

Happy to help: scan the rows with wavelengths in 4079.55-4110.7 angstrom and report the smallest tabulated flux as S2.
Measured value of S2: 2.67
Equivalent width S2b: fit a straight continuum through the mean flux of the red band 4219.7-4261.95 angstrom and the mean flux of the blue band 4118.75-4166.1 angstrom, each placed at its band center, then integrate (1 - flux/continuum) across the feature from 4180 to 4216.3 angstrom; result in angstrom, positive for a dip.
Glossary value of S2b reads -1.8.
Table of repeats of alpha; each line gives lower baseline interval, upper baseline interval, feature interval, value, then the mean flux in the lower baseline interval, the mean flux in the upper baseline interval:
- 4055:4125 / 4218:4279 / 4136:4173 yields -2.31 angstrom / 3.86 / 3.95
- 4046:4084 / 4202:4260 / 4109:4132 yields 1.92 angstrom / 4.22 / 3.96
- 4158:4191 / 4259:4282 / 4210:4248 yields 2.44 angstrom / 4.09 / 4.2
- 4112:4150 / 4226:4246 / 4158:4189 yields -2.00 angstrom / 3.92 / 3.73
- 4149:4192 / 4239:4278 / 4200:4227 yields 0.24 angstrom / 4.14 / 4.05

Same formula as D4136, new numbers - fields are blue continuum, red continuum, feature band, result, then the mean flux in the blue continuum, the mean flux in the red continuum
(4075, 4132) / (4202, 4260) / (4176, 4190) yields -0.02 mag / 3.75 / 3.96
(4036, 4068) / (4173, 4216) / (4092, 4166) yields 0.10 mag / 4.33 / 4.12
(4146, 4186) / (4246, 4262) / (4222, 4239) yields 0.11 mag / 4.15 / 4.06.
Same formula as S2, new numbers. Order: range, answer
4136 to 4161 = 3.32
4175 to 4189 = 3.4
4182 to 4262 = 3.07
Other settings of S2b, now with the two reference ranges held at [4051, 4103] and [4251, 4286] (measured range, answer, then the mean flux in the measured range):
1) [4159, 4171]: -0.41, 4.2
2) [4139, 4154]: 0.06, 4.04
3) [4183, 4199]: -0.05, 4.08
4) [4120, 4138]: 1.07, 3.81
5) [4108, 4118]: 0.70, 3.76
